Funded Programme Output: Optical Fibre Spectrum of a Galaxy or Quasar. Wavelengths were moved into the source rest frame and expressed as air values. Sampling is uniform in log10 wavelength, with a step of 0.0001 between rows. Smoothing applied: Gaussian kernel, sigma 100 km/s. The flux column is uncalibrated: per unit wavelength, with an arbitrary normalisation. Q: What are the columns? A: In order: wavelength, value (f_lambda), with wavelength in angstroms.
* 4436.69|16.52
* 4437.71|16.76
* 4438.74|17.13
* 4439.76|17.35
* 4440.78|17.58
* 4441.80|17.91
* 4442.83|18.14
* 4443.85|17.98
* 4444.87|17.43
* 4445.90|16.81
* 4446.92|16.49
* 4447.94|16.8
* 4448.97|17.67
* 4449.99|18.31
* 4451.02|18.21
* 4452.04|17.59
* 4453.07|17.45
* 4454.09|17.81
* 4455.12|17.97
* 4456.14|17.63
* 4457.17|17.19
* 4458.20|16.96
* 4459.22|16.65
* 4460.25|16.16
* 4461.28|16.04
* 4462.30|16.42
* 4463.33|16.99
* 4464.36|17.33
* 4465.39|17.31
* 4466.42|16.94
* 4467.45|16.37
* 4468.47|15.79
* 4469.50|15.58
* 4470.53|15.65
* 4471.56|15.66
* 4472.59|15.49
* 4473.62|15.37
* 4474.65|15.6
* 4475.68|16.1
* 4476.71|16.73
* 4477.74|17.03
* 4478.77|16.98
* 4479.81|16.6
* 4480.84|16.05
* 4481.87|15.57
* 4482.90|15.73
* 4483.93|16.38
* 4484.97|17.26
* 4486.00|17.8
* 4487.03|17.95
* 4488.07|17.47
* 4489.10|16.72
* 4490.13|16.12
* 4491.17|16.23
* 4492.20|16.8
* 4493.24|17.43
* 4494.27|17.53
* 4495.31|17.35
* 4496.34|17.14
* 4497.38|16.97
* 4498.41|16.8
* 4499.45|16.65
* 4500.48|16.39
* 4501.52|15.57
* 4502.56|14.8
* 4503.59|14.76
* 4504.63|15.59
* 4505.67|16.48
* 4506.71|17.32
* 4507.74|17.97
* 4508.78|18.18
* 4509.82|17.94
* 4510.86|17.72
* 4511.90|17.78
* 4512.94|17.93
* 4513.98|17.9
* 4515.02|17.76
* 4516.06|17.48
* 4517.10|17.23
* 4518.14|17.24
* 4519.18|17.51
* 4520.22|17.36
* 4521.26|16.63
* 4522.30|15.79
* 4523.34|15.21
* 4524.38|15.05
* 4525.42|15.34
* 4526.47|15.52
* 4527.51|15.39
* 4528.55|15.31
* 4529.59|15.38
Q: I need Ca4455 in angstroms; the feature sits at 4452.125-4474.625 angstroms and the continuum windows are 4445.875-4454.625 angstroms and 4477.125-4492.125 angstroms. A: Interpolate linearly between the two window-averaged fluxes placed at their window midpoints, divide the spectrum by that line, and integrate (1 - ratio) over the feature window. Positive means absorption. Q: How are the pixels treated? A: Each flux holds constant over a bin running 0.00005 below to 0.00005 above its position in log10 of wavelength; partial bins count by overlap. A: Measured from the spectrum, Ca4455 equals 0.8 angstroms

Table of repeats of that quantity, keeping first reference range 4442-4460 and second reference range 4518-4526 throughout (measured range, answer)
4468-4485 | 1.0 angstroms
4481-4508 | 0.1 angstroms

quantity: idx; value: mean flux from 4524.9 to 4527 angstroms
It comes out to 15.4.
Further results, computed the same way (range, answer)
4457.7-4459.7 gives 16.9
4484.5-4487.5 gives 17.7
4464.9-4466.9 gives 17.1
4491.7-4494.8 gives 17.2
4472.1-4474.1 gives 15.4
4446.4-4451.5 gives 17.5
